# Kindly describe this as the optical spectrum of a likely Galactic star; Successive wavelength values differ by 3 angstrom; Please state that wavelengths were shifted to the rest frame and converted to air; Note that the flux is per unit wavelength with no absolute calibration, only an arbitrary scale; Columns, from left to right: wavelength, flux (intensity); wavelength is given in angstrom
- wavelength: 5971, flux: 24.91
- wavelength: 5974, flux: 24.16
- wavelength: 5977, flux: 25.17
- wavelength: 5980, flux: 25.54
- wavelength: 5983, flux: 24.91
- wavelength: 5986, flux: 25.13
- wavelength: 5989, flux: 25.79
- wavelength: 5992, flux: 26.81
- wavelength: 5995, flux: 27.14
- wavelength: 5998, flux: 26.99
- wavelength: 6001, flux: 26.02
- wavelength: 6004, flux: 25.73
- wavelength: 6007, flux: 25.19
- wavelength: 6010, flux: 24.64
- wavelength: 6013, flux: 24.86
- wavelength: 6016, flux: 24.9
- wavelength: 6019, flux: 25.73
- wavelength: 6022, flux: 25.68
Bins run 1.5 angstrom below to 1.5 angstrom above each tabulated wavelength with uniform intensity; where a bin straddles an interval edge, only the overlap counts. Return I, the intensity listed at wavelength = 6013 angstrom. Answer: 24.86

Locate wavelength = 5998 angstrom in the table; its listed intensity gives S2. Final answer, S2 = 26.99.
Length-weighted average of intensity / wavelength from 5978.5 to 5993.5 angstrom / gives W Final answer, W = 25.6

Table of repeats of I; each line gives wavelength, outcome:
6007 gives 25.19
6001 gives 26.02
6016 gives 24.9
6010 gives 24.64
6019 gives 25.73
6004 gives 25.73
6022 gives 25.68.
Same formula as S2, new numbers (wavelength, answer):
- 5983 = 24.91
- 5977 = 25.17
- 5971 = 24.91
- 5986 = 25.13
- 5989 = 25.79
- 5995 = 27.14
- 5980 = 25.54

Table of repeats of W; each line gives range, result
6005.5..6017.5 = 24.9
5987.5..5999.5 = 26.7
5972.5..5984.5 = 24.9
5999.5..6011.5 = 25.4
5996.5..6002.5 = 26.5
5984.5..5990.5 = 25.5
